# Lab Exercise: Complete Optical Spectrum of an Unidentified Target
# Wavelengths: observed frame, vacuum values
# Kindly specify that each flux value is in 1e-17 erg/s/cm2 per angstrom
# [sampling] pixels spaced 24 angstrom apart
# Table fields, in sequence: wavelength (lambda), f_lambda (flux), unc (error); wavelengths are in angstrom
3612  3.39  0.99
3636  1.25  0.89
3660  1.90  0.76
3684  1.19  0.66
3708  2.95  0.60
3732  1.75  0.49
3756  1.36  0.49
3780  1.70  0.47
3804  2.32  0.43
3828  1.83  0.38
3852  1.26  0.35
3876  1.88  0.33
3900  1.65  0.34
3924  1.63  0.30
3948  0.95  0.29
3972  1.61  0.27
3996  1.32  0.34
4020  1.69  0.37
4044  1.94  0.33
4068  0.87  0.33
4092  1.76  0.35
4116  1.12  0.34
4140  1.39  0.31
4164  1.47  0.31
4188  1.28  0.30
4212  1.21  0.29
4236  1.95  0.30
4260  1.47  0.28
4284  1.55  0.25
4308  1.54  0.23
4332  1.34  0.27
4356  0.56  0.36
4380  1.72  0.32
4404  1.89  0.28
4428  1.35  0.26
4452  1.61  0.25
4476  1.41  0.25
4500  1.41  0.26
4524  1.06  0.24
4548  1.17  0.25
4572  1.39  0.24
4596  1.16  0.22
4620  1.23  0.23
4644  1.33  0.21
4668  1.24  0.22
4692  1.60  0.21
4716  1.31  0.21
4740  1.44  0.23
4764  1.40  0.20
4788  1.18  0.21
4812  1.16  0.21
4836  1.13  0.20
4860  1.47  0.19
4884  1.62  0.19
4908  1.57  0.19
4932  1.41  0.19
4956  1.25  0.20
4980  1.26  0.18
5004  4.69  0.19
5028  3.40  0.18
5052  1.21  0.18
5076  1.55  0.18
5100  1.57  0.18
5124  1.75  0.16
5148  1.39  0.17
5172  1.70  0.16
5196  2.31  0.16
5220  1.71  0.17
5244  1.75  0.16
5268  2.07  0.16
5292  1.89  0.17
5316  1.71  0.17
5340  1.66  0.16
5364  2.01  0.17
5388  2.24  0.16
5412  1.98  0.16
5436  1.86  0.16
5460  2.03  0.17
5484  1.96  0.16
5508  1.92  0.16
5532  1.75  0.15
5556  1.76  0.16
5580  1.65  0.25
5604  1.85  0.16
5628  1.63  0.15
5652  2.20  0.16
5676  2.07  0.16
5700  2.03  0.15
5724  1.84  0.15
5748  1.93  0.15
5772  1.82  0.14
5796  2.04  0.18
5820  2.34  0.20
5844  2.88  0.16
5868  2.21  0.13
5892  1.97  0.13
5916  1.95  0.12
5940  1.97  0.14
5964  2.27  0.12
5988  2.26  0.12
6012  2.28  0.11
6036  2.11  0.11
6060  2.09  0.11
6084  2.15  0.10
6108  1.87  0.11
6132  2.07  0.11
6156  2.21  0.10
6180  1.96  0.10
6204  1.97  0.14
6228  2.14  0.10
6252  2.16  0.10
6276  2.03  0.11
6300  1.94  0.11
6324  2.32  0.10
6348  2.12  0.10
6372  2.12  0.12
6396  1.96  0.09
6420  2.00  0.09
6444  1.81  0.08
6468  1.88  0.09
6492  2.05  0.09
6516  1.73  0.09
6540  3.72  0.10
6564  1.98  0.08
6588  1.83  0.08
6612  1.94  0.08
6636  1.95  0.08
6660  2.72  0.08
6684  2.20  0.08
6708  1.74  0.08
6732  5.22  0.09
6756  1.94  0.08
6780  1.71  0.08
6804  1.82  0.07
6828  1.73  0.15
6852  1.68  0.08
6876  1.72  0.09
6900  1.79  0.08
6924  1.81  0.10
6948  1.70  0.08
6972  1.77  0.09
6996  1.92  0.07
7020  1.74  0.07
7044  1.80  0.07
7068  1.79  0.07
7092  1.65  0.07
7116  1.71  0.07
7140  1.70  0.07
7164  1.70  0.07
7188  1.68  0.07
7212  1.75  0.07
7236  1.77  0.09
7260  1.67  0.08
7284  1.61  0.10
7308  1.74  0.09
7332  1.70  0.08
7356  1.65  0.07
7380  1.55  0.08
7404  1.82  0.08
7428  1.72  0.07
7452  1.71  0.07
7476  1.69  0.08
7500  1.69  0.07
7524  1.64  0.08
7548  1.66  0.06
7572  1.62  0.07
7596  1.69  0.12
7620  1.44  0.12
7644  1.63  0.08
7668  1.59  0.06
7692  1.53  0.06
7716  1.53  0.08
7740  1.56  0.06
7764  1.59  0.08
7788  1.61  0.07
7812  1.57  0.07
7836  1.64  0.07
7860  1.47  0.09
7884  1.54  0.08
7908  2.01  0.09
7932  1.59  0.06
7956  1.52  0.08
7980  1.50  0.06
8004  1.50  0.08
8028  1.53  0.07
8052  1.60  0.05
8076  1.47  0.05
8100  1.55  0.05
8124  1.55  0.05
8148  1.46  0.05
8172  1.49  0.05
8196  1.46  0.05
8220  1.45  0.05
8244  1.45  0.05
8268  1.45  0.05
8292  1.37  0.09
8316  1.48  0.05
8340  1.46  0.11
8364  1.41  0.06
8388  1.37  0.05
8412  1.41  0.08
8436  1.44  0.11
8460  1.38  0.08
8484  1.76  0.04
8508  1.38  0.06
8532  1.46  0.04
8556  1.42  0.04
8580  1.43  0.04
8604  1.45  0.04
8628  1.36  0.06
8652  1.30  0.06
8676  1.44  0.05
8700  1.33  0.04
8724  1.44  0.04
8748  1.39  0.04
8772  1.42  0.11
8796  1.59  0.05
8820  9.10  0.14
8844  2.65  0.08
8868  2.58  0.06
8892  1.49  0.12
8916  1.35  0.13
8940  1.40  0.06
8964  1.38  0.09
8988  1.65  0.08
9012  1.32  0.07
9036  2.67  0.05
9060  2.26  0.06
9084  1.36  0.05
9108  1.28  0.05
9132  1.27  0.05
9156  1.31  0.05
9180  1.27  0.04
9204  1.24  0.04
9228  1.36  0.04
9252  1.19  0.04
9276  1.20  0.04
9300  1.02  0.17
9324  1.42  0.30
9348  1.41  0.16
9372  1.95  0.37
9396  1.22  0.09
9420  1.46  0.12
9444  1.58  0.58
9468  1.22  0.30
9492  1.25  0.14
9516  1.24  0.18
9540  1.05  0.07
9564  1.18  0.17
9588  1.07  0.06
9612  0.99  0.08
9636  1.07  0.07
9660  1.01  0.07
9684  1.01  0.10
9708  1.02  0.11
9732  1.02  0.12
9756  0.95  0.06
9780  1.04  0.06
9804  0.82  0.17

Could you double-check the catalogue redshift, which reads 0.345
